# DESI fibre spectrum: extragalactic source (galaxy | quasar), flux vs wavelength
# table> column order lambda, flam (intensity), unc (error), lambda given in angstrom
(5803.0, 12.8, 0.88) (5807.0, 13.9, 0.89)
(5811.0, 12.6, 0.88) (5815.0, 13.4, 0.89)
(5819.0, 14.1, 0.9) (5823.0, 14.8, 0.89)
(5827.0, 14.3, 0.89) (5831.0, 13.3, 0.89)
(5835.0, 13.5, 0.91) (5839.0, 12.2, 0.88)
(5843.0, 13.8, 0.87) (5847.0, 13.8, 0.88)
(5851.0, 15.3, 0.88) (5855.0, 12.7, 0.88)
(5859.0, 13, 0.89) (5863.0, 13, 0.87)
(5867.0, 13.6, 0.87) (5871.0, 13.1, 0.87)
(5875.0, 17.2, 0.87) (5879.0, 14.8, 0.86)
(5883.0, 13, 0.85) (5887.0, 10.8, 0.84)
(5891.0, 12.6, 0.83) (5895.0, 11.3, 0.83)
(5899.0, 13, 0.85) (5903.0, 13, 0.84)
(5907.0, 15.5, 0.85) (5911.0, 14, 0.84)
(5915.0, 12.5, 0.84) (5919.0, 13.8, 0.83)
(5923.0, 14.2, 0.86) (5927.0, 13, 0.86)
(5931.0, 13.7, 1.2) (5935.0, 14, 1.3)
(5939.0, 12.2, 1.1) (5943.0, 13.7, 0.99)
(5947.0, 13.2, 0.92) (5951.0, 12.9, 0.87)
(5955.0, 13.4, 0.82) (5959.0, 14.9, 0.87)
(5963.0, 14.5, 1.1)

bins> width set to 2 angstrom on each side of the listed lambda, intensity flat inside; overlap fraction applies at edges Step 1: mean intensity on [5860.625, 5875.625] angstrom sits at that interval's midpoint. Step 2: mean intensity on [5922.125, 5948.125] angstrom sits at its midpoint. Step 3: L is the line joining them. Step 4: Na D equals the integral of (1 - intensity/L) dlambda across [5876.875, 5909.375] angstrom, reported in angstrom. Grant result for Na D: 1.7 angstrom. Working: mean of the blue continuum 13.9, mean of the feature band 13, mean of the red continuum 13.4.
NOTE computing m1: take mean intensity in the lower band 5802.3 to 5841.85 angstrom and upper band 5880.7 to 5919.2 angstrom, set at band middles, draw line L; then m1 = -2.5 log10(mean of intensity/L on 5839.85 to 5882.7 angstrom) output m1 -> -0.06 mag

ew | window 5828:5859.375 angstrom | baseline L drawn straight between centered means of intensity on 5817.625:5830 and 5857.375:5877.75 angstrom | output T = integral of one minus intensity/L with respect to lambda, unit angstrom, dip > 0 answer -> 1.53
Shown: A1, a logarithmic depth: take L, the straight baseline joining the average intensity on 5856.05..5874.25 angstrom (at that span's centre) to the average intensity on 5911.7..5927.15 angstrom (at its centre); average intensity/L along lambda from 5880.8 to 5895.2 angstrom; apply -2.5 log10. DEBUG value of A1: 0.12 mag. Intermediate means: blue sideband 13.4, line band 12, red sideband 13.5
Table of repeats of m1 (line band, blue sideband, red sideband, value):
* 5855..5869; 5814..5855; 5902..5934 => 0.05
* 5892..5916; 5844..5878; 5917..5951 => 0.04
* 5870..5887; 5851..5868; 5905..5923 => -0.05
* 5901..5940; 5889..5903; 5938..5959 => -0.07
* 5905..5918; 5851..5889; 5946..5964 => -0.03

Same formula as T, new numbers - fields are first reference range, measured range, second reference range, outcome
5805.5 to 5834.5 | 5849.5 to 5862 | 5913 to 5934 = 0.1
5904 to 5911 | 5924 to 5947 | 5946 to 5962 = 1.2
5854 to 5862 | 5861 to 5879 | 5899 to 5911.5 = -1.5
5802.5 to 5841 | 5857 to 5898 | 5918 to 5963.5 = 1.0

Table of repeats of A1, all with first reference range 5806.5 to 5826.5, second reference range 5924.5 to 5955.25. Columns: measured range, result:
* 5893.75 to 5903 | 0.088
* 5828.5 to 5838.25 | 0.034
